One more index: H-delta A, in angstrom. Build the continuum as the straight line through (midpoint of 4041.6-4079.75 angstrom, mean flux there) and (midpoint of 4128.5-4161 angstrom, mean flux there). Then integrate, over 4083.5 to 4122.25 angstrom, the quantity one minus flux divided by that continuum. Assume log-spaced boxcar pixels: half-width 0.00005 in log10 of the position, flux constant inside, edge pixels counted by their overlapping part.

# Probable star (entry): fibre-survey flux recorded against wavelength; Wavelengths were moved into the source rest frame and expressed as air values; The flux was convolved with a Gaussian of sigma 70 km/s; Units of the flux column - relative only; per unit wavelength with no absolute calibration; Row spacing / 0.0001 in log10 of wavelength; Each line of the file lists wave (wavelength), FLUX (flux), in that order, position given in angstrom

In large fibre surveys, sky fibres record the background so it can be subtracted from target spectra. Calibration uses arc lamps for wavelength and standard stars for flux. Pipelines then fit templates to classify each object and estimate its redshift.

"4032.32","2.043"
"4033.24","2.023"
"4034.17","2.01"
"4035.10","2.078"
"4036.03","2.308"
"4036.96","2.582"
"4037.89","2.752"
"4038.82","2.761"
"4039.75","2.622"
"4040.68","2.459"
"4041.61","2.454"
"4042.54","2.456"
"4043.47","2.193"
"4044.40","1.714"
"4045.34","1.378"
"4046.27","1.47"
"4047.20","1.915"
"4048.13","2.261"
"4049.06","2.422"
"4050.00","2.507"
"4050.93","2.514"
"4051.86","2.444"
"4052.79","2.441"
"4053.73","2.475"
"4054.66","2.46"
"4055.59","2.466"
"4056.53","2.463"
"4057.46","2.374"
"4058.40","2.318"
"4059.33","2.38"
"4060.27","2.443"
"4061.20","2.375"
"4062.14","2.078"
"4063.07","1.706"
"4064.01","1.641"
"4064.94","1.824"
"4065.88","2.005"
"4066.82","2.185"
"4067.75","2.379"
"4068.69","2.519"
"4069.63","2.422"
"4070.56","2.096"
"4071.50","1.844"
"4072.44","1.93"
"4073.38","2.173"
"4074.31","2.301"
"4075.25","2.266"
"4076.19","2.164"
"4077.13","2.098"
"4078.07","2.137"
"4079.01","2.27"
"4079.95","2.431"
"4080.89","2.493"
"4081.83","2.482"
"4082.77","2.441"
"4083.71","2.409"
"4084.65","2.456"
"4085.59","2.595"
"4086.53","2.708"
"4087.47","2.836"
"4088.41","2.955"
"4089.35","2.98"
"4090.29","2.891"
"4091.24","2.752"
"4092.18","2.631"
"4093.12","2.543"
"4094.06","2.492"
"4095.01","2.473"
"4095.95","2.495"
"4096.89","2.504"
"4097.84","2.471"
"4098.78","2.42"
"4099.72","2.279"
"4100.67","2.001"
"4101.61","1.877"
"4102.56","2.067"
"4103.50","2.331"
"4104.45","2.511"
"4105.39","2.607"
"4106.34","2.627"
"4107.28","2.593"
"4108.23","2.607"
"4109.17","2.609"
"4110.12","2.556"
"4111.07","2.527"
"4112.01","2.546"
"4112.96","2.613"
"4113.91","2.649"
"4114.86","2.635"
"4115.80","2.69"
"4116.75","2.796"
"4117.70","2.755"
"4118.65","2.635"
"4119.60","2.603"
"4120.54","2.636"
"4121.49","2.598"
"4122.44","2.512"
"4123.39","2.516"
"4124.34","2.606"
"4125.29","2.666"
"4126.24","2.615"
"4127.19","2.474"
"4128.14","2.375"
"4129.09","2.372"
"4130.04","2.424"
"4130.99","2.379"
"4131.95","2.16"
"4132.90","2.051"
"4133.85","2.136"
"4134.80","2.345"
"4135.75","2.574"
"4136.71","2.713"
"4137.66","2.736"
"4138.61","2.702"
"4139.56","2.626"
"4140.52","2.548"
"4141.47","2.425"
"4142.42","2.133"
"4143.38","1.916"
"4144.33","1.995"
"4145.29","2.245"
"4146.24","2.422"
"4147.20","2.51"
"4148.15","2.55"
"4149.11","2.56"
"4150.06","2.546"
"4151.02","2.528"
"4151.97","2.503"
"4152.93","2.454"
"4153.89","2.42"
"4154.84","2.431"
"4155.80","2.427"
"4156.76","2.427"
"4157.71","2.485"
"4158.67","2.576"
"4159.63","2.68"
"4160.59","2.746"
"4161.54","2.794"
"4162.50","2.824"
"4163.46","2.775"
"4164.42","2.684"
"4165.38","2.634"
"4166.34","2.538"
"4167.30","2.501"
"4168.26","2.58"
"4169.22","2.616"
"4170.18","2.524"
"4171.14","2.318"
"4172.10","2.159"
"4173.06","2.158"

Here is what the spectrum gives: -4.2 angstrom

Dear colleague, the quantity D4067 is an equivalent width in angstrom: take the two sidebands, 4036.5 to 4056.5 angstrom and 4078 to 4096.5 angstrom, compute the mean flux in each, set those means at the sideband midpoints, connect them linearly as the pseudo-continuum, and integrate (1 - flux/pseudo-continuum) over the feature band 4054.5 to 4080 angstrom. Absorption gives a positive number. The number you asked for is 2.7 angstrom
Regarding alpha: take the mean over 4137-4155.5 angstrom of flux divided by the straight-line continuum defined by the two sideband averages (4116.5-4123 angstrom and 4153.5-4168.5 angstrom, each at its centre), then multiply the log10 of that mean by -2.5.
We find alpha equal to 0.08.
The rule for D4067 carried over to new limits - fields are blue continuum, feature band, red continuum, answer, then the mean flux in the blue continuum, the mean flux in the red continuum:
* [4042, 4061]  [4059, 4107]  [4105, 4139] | 0.7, 2.26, 2.54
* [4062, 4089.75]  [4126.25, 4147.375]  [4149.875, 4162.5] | 0.9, 2.3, 2.55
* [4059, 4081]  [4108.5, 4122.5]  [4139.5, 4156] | -2.0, 2.17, 2.4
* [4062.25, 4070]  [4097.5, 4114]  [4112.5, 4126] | 0.4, 2.08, 2.64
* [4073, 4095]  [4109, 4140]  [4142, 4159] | -1.3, 2.5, 2.4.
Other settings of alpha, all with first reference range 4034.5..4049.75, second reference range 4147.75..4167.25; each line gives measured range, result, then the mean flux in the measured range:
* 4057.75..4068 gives 0.09 mag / 2.12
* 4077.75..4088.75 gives -0.07 mag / 2.52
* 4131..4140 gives 0.03 mag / 2.44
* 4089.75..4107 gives -0.02 mag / 2.45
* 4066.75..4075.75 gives 0.05 mag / 2.21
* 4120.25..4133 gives 0.01 mag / 2.46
